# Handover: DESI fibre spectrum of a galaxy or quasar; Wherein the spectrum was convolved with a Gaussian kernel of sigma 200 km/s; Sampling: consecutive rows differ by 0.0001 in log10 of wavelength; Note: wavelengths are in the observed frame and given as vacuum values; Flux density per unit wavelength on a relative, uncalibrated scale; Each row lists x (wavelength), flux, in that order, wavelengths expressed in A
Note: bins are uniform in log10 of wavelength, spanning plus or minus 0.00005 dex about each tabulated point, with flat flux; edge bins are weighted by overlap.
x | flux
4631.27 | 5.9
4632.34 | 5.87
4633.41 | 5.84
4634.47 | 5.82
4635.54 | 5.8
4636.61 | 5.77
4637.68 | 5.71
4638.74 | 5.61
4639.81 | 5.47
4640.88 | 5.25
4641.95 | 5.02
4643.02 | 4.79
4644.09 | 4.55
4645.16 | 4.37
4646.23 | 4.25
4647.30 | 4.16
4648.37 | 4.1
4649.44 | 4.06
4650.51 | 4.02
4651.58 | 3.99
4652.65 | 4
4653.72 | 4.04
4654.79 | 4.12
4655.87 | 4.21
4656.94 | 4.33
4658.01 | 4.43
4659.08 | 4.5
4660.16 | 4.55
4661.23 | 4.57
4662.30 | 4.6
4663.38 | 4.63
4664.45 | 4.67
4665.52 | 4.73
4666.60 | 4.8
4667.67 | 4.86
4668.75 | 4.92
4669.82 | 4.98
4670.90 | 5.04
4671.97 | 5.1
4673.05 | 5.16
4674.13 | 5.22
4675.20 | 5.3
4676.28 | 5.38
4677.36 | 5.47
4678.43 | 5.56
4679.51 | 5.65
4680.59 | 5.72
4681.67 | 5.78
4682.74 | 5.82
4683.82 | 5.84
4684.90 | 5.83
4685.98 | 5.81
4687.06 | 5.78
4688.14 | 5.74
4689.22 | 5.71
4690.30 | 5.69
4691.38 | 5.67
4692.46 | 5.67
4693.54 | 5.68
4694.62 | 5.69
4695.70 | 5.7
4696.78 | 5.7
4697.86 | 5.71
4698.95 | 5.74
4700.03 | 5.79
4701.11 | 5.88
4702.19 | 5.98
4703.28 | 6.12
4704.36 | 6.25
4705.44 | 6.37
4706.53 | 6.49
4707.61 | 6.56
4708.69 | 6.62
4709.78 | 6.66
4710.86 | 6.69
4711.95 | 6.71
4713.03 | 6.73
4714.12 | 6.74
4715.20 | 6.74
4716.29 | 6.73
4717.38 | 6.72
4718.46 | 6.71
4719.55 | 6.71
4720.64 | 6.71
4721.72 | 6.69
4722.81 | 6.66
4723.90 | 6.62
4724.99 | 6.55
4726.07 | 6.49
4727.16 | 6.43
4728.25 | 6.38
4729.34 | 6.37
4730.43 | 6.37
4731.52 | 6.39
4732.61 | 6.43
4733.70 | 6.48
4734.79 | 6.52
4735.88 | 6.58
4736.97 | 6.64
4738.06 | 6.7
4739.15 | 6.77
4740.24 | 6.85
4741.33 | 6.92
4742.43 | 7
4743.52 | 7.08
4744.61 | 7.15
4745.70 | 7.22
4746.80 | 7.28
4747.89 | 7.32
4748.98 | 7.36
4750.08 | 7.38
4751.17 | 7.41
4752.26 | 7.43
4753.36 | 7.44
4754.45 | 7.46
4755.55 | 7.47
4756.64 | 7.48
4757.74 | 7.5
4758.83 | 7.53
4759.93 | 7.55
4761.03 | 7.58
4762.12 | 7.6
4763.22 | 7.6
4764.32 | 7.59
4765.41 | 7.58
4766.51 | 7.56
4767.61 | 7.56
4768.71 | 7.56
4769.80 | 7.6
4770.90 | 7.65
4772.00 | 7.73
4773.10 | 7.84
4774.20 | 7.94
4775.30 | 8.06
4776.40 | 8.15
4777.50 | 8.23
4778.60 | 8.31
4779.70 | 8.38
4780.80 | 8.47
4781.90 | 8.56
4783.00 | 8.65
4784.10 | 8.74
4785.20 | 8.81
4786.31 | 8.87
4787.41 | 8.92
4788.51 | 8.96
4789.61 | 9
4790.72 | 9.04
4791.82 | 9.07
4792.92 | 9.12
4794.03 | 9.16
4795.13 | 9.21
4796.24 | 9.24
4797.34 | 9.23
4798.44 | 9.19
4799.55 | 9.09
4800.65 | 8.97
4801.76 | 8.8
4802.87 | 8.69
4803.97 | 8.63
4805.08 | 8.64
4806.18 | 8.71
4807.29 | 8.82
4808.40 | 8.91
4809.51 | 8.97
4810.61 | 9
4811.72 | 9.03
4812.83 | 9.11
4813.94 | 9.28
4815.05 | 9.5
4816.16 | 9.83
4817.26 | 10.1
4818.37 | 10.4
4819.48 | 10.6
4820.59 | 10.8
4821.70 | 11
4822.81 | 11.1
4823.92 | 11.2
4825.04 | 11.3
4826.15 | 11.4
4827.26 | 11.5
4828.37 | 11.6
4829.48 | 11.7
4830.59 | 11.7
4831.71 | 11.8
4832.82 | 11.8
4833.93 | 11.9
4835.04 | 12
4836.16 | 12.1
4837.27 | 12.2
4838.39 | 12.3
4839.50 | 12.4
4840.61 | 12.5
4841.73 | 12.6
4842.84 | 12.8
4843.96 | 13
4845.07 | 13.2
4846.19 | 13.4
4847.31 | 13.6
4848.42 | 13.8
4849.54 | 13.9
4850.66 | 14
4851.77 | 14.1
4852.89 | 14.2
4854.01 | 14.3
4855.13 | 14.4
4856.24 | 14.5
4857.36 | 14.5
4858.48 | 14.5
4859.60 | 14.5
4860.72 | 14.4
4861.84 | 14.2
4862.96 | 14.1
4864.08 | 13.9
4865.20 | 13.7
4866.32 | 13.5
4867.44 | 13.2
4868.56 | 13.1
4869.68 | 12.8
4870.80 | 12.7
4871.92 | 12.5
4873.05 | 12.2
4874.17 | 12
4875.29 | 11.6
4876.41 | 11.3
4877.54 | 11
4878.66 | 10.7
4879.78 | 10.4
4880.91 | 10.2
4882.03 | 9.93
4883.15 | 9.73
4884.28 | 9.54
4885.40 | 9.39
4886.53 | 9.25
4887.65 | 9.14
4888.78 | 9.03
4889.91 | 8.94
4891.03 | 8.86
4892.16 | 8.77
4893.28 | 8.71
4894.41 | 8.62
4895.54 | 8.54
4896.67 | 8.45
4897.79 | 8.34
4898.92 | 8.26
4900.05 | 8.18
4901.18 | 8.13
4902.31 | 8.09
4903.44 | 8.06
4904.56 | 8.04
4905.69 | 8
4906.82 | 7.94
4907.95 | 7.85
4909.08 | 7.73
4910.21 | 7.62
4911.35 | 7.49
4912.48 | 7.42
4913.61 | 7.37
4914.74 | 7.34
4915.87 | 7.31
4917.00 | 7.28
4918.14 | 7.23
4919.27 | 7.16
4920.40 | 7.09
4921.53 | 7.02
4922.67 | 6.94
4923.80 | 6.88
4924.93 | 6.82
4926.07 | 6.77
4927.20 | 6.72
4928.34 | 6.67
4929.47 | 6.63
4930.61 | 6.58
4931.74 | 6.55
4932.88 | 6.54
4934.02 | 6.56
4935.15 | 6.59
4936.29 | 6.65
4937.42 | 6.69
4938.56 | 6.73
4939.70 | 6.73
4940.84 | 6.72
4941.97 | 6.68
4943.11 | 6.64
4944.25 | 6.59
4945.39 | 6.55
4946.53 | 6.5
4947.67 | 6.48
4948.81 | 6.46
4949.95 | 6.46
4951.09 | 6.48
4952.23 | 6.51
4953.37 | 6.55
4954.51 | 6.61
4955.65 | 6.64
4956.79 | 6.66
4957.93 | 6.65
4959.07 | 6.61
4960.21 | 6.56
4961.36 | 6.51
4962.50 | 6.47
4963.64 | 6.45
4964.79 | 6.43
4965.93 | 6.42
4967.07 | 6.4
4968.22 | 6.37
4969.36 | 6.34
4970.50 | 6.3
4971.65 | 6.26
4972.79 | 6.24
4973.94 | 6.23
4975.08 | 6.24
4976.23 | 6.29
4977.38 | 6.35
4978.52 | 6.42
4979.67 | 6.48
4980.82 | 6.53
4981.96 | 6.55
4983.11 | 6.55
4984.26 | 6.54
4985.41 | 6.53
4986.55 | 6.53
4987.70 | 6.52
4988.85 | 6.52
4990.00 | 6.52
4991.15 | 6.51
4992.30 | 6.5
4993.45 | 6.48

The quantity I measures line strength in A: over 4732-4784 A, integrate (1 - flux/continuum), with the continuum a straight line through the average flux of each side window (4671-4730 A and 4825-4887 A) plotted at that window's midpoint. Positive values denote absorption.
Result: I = 5.9 A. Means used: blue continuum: 6.07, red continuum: 12.5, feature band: 7.48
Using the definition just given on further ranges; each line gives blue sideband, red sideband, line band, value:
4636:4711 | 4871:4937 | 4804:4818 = -4.0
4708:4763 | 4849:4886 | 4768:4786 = 1.2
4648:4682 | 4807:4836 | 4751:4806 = 4.4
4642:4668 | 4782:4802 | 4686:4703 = -0.1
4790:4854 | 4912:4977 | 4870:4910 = -4.0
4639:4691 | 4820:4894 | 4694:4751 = 3.9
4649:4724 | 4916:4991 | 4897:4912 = -3.7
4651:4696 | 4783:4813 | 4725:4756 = 1.2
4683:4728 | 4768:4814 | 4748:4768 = 0.6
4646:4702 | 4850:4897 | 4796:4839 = -1.5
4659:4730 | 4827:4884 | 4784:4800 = 1.5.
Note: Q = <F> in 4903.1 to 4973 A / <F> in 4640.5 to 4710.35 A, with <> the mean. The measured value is 1.31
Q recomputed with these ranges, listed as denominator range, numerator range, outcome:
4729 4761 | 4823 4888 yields 1.76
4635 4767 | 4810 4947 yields 1.67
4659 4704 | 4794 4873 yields 2.16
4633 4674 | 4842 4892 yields 2.59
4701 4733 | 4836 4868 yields 2.08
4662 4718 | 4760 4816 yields 1.48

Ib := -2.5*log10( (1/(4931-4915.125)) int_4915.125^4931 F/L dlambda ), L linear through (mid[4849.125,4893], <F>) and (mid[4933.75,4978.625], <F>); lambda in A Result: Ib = 0.242 mag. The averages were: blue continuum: 12.1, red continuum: 6.5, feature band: 6.94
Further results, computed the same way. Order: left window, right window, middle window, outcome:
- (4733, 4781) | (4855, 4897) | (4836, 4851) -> -0.244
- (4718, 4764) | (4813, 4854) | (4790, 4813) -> 0.141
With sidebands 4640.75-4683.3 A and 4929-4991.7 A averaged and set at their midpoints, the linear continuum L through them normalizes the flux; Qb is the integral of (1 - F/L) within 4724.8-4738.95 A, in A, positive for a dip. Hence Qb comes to -3.6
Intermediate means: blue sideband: 4.76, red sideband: 6.51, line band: 6.49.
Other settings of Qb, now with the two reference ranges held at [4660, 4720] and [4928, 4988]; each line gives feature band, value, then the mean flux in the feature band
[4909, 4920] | -1.70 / 7.37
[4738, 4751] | -2.65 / 7.11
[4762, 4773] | -3.02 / 7.61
